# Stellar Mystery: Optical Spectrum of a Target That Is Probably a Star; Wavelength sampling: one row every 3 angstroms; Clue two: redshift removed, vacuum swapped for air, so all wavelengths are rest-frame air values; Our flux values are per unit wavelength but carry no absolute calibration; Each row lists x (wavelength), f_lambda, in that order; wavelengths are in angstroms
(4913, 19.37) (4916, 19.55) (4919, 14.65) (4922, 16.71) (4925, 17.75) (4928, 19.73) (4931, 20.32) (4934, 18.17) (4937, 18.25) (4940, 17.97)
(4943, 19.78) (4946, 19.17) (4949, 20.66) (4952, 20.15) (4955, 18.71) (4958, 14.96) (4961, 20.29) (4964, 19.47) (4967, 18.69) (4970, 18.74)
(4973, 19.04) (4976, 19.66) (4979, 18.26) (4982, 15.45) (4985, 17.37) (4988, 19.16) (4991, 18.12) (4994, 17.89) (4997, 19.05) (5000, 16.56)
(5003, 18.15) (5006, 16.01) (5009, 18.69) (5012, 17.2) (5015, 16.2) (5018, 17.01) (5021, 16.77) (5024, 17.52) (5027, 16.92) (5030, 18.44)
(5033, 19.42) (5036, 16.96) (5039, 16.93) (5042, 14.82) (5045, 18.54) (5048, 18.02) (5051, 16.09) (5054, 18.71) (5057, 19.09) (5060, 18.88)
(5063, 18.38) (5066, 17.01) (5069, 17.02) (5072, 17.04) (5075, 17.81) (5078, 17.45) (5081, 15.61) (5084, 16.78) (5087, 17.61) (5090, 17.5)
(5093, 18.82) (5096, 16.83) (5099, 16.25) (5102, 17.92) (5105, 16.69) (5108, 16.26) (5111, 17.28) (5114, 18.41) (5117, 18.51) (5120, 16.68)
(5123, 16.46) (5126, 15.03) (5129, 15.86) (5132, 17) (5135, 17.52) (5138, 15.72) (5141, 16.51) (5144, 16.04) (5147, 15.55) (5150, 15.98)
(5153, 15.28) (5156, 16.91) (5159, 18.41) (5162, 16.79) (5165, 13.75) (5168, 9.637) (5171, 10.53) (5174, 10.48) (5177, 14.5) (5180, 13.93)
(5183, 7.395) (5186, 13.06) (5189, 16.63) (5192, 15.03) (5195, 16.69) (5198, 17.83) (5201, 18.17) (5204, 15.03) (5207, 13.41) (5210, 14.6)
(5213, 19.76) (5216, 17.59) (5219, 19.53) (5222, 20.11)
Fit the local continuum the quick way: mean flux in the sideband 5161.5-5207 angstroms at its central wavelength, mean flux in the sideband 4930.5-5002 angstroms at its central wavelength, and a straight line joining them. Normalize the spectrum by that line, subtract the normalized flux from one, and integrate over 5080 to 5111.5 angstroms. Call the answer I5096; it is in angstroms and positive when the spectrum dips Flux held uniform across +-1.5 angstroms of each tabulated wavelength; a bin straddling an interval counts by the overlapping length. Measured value -2.6 angstroms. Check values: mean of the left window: 18.6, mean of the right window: 13.9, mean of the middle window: 17.1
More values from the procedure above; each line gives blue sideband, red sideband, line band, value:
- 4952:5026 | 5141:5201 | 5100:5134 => -2.93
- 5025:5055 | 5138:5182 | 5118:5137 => -1.39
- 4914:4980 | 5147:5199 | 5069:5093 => -1.71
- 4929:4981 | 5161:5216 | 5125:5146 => -1.17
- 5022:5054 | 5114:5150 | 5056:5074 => -0.74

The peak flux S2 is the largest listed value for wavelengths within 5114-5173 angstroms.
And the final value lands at 18.51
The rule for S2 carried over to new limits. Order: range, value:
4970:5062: 19.66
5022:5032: 18.44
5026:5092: 19.42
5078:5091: 17.61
